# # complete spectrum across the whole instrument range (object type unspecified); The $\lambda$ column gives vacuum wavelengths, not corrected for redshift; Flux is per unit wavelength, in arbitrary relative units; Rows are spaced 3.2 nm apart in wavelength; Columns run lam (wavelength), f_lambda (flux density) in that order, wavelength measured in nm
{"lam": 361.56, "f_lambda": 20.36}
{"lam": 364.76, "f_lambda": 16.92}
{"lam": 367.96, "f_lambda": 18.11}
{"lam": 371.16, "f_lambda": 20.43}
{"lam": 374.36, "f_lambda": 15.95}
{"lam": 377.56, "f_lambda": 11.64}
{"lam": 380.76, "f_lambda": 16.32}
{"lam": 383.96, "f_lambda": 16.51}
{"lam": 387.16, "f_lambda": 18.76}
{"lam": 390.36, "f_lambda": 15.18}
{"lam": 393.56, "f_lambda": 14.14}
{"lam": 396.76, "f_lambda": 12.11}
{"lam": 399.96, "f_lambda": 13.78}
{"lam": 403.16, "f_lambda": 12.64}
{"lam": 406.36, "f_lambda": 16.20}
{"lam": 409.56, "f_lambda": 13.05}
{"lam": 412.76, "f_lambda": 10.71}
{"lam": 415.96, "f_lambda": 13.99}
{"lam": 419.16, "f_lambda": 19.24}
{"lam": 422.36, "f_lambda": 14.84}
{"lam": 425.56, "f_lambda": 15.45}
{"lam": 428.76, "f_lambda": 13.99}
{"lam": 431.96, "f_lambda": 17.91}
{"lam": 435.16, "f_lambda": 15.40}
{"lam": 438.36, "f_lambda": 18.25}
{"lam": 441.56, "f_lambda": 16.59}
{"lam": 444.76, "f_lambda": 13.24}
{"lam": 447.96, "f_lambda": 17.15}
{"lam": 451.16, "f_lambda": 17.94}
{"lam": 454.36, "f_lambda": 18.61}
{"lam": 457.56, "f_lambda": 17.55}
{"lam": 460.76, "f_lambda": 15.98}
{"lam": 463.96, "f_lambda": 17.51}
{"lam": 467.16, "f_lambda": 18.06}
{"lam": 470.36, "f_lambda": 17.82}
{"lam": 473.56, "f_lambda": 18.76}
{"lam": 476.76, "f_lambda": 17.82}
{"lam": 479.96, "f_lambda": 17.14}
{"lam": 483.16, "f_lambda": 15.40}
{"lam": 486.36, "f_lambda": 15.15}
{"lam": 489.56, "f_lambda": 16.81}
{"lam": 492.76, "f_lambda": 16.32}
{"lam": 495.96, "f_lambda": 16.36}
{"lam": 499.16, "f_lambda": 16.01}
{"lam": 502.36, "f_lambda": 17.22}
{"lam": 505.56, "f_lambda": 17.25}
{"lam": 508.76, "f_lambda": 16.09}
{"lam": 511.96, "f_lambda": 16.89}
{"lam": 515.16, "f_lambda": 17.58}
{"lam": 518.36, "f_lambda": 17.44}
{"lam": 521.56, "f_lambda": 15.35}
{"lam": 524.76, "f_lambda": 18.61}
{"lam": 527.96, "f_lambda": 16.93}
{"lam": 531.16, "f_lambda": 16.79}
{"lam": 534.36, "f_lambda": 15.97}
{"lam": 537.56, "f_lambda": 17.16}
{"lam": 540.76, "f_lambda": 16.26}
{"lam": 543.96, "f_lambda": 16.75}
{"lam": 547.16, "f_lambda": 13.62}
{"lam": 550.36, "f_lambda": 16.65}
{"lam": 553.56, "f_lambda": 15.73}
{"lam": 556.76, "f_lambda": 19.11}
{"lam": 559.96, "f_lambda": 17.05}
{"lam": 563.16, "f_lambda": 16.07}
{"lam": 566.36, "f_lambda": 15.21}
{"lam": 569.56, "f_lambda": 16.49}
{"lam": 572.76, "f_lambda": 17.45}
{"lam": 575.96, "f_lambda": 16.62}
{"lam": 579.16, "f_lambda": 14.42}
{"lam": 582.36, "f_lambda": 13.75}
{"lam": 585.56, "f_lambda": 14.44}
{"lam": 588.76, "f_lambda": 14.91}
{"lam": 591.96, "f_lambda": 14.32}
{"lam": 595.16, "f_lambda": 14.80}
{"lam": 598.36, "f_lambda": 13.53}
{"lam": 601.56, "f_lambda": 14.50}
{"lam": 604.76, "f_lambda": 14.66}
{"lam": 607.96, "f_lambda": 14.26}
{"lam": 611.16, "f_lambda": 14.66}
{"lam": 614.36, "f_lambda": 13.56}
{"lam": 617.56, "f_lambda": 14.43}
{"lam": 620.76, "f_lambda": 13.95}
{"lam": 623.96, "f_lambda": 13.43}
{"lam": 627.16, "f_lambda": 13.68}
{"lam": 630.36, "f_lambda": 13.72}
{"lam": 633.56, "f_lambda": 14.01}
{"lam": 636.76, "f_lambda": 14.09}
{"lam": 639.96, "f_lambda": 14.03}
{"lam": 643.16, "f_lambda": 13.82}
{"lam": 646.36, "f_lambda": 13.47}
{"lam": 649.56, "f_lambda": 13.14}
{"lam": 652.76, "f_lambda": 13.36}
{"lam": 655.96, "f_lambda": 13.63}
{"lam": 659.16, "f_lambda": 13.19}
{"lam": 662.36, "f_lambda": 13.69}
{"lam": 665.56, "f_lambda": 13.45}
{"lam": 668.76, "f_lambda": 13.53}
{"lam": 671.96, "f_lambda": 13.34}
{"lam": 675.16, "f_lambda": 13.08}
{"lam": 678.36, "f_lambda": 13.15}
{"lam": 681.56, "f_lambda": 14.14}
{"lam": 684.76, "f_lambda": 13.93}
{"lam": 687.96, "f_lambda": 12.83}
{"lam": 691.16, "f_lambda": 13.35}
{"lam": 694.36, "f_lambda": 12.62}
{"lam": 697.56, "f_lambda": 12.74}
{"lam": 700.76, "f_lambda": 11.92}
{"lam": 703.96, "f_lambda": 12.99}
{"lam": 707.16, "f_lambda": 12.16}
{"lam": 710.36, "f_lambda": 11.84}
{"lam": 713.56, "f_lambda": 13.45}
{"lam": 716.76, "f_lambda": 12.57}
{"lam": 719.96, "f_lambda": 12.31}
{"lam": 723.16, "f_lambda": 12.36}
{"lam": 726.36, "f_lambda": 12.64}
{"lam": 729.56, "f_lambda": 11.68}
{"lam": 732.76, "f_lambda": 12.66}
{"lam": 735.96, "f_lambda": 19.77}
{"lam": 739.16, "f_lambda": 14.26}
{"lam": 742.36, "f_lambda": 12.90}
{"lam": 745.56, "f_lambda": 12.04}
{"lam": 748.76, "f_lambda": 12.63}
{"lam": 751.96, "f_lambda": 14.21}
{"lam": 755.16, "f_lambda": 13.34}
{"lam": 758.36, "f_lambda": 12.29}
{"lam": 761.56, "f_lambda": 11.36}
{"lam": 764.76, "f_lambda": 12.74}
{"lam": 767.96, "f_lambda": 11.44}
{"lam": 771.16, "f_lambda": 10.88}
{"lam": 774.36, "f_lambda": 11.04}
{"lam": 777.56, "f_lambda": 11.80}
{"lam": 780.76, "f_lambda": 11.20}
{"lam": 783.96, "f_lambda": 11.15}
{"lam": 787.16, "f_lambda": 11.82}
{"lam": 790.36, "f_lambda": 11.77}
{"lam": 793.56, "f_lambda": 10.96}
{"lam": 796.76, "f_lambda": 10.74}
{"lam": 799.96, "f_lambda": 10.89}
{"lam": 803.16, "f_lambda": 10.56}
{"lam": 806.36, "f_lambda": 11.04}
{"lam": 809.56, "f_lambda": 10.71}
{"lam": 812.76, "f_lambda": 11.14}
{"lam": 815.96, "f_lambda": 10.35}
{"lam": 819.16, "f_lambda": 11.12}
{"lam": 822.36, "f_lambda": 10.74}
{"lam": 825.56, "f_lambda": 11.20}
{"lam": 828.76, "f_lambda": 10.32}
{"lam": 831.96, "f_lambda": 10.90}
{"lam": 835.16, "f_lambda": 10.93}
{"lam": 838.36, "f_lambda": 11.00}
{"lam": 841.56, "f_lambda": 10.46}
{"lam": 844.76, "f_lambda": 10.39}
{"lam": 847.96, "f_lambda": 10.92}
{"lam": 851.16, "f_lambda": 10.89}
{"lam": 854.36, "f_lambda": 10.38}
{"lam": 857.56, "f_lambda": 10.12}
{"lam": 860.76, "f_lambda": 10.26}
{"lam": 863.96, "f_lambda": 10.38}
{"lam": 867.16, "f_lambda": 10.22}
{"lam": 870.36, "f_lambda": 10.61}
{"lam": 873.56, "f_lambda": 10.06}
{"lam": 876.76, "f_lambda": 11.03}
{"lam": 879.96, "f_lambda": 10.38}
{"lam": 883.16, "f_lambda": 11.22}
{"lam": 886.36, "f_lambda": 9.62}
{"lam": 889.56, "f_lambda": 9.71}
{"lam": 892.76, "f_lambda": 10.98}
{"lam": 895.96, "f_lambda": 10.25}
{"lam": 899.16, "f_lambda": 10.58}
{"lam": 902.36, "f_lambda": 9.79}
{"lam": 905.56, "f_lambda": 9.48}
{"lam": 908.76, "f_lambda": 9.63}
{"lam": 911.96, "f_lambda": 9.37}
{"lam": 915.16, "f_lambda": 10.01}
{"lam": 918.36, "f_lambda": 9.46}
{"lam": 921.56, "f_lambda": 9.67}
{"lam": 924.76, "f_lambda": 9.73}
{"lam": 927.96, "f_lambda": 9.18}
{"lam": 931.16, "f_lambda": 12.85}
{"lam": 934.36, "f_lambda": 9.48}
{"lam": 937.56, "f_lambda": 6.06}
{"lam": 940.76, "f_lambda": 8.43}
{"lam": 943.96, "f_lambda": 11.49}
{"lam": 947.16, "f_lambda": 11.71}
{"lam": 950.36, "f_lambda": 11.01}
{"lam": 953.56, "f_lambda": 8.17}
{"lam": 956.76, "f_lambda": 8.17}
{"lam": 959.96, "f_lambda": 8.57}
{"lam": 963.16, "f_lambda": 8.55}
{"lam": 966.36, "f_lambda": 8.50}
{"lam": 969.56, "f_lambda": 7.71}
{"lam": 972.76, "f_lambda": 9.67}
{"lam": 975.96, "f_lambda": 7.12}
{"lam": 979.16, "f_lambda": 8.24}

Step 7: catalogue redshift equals 0.12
